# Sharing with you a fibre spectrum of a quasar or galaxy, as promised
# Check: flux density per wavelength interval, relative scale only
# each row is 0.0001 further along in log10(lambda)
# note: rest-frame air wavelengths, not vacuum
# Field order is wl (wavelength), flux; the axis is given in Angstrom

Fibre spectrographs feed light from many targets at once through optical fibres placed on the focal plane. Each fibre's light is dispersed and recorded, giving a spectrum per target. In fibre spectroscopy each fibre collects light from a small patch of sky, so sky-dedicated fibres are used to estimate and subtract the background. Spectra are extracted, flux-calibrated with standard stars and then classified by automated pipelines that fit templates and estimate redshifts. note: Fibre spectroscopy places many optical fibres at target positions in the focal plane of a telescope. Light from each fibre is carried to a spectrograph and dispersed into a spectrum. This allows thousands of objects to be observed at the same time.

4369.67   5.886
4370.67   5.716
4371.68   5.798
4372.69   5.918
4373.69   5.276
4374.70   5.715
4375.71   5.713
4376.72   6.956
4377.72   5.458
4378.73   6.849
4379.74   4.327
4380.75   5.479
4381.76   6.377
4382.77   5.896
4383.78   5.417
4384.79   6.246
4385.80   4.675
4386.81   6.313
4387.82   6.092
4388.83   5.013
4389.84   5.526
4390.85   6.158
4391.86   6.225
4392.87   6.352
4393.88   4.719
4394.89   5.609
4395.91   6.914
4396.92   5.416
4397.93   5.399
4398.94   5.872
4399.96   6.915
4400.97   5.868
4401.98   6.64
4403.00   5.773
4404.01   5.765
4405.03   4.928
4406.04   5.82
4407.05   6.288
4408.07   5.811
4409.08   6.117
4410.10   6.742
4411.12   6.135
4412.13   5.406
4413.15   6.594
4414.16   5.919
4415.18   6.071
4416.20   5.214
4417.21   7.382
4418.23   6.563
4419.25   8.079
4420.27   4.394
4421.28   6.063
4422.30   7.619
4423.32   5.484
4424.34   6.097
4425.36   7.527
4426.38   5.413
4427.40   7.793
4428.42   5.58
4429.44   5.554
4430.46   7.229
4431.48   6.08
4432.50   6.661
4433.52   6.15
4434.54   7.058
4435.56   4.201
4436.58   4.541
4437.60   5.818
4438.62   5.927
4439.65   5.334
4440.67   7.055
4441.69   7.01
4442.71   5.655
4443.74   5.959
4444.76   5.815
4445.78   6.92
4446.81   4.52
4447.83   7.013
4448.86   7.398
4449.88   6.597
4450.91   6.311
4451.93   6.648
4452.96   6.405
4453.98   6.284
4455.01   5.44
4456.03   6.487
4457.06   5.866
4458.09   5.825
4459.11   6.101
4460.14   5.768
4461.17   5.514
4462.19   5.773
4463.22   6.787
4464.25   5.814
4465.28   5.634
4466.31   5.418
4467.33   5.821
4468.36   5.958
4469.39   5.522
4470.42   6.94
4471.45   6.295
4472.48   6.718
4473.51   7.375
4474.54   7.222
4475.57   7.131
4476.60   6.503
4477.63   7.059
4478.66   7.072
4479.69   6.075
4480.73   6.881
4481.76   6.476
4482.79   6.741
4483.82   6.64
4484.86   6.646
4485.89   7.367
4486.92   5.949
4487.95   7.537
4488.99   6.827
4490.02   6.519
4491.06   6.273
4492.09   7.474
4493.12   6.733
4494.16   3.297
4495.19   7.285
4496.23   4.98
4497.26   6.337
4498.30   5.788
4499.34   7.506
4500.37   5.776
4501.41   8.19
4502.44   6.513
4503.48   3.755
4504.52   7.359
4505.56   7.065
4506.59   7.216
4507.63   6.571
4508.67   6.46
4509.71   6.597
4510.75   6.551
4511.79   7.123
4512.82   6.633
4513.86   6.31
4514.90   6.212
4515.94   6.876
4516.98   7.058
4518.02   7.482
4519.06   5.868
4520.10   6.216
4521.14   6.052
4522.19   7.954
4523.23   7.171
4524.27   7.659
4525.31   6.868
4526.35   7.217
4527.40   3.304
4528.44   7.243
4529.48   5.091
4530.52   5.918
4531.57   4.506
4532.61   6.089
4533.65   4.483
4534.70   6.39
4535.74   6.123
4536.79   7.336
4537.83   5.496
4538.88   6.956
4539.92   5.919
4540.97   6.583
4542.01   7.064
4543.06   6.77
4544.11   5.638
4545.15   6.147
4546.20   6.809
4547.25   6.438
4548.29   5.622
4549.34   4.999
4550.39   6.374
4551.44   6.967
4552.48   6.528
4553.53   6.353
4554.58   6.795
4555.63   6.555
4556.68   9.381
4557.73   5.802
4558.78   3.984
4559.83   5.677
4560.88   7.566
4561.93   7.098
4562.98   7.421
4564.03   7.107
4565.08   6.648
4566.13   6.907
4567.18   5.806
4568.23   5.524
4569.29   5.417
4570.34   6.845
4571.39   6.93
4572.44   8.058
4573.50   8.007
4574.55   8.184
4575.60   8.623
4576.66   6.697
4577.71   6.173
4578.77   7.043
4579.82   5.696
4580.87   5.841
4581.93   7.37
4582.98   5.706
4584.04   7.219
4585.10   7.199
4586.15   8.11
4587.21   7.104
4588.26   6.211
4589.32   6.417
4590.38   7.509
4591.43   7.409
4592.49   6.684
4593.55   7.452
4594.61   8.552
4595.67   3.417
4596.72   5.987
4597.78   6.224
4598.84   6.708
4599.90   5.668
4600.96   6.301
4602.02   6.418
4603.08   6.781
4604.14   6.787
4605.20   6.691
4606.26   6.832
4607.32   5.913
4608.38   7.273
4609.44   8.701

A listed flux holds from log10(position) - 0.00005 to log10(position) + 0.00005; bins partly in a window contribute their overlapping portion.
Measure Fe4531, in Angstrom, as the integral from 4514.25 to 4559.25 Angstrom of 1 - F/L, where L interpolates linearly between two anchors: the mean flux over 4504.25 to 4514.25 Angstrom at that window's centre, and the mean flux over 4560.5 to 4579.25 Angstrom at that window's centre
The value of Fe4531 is 3.6 Angstrom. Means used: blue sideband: 6.78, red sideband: 7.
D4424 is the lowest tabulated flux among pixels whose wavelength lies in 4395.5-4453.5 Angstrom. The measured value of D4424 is 4.201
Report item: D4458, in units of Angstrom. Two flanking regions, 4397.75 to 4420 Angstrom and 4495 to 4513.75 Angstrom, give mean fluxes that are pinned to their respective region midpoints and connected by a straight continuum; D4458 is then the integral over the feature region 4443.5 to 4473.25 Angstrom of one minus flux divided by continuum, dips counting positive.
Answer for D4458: 0.95 Angstrom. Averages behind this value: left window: 6.14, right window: 6.52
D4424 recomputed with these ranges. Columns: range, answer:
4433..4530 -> 3.297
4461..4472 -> 5.418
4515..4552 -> 3.304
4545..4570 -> 3.984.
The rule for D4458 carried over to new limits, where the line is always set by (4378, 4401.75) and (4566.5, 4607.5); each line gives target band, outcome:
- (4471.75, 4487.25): -1.42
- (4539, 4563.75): 0.30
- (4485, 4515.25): -0.84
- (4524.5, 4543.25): 1.11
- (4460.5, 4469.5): 0.50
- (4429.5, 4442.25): -0.09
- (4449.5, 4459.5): -0.13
